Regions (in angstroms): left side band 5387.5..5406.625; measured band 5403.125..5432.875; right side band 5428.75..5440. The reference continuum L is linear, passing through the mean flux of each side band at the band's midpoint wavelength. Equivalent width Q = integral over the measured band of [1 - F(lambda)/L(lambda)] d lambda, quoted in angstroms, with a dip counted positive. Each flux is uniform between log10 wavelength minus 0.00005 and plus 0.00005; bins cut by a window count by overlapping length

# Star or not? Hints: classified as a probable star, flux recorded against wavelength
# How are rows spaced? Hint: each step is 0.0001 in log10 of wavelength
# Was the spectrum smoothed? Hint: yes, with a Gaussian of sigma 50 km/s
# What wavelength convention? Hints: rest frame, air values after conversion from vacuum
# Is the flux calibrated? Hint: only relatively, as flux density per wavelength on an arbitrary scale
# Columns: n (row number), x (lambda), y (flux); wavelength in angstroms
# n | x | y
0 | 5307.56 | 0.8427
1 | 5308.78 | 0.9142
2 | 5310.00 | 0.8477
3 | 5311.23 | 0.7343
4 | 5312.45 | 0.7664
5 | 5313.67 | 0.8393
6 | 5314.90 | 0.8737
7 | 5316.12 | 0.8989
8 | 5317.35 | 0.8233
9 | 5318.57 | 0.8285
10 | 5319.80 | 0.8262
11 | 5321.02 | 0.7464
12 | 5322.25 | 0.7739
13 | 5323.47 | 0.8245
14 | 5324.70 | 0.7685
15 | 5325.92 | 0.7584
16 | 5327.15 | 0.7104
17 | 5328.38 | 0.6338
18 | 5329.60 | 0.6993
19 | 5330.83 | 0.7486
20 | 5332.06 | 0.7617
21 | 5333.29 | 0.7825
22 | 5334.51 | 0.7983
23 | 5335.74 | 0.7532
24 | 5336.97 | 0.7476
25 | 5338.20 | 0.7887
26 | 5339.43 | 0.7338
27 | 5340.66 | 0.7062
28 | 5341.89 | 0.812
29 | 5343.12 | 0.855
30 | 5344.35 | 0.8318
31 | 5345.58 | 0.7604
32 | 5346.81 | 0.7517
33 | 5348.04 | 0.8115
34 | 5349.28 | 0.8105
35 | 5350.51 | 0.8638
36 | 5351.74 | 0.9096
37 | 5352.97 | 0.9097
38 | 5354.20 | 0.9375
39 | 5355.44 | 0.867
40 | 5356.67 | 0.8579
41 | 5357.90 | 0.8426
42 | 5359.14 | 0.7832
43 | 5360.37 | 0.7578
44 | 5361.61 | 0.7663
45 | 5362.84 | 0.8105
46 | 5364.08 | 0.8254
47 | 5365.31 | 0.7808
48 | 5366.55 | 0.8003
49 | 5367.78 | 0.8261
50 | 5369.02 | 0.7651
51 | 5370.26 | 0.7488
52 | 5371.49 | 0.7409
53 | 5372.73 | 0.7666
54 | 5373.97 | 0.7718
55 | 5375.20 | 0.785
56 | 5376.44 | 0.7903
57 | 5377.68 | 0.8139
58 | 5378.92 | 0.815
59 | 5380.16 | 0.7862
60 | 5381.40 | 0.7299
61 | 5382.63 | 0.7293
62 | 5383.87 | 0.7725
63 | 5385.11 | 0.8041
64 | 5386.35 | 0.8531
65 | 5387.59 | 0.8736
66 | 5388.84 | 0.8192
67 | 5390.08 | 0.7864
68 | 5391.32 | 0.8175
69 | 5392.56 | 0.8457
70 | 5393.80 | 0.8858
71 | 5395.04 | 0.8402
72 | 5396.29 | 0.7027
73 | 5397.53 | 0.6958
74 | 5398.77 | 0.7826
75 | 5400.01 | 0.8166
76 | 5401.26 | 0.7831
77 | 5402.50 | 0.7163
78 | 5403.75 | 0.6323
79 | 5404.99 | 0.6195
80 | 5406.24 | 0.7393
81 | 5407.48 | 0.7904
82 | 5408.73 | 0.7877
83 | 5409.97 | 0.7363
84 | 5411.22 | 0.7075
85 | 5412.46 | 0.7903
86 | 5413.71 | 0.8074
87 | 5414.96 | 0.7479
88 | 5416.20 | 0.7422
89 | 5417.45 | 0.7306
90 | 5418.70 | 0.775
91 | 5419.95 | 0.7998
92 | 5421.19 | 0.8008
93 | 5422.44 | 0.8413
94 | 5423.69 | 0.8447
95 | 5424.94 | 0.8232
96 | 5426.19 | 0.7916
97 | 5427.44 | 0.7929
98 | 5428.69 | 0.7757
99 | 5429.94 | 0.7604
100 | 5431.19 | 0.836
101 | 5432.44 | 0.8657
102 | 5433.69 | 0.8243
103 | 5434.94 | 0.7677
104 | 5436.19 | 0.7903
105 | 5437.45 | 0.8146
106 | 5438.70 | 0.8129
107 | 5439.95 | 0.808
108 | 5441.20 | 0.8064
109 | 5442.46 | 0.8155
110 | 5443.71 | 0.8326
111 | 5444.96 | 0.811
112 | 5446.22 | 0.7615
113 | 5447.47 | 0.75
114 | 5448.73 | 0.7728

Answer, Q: 0.7 angstroms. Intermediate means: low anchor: 0.769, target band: 0.772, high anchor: 0.807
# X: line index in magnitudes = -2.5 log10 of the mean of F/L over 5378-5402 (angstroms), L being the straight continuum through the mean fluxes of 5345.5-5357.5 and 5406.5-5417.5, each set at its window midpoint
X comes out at 0.00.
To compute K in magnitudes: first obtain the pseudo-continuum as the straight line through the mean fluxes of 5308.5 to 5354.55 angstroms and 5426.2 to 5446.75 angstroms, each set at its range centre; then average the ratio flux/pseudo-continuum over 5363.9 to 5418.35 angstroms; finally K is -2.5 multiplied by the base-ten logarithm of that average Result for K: 0.04 mag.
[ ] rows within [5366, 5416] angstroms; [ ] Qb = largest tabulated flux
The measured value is 0.8858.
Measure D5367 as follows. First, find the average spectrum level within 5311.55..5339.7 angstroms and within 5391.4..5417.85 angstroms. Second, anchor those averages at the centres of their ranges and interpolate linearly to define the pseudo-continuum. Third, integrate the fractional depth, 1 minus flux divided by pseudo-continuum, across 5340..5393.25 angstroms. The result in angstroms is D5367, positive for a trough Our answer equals -2.7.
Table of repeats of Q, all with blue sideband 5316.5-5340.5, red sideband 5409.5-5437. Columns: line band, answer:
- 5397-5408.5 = 0.7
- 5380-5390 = -0.2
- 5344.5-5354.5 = -0.9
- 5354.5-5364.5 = -0.6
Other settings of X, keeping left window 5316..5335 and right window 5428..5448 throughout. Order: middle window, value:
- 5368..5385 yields 0.017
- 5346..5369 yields -0.063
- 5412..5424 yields 0.014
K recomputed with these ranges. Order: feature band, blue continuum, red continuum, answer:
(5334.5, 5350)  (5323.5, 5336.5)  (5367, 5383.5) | -0.04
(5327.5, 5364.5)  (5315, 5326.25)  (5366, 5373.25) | -0.01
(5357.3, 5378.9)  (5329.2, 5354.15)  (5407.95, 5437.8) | 0.01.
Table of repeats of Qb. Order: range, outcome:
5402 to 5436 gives 0.8657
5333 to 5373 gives 0.9375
